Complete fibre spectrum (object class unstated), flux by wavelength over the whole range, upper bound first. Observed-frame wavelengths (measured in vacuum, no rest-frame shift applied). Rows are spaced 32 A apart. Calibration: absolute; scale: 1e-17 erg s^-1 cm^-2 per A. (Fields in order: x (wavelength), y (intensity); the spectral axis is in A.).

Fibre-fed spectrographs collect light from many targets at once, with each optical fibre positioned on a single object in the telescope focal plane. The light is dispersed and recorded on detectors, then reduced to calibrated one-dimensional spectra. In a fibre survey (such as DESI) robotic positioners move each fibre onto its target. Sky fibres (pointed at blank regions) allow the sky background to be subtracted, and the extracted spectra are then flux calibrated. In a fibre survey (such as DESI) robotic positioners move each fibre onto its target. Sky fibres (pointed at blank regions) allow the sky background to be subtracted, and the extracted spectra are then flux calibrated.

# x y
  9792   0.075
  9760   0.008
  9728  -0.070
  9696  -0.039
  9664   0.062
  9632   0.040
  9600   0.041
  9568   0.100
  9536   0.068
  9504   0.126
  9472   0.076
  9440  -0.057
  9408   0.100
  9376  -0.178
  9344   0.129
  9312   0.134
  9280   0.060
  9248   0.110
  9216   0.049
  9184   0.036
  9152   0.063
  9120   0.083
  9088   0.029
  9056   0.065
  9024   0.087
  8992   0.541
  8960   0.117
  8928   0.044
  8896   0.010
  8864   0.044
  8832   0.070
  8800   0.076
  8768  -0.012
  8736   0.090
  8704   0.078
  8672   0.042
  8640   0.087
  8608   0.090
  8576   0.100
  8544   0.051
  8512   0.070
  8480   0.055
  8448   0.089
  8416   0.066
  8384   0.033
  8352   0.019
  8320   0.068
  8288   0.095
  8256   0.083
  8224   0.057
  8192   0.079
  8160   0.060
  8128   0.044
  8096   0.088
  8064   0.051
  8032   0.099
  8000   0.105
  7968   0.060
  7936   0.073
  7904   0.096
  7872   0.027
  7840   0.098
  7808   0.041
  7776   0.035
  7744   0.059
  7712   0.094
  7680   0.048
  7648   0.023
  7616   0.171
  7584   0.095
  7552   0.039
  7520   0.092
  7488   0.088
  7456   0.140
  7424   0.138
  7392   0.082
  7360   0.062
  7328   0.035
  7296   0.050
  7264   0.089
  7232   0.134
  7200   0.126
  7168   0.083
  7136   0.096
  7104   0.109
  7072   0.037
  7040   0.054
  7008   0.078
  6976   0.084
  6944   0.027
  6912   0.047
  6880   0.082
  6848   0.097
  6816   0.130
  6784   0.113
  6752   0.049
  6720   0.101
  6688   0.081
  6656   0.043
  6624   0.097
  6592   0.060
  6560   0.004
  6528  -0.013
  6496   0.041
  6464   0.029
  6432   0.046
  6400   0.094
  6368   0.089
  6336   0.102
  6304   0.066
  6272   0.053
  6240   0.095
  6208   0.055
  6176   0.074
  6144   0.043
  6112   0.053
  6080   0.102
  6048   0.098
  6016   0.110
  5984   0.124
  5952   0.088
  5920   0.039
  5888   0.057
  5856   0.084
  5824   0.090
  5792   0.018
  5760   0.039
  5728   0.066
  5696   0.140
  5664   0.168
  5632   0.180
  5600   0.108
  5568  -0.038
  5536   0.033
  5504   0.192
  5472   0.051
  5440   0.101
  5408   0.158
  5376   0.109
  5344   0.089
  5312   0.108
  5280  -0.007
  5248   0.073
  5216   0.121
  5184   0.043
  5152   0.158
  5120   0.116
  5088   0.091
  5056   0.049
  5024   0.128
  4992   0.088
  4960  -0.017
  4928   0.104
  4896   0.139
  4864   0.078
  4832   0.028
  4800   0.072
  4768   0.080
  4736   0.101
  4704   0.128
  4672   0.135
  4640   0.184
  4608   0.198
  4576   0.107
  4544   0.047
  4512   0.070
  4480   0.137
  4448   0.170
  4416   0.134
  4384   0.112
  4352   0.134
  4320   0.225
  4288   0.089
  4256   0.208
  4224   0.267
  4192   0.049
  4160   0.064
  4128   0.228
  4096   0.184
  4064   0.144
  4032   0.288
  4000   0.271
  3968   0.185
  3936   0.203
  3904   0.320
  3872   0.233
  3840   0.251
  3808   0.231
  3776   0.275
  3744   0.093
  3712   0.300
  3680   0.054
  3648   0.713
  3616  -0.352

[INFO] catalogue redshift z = 1.414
